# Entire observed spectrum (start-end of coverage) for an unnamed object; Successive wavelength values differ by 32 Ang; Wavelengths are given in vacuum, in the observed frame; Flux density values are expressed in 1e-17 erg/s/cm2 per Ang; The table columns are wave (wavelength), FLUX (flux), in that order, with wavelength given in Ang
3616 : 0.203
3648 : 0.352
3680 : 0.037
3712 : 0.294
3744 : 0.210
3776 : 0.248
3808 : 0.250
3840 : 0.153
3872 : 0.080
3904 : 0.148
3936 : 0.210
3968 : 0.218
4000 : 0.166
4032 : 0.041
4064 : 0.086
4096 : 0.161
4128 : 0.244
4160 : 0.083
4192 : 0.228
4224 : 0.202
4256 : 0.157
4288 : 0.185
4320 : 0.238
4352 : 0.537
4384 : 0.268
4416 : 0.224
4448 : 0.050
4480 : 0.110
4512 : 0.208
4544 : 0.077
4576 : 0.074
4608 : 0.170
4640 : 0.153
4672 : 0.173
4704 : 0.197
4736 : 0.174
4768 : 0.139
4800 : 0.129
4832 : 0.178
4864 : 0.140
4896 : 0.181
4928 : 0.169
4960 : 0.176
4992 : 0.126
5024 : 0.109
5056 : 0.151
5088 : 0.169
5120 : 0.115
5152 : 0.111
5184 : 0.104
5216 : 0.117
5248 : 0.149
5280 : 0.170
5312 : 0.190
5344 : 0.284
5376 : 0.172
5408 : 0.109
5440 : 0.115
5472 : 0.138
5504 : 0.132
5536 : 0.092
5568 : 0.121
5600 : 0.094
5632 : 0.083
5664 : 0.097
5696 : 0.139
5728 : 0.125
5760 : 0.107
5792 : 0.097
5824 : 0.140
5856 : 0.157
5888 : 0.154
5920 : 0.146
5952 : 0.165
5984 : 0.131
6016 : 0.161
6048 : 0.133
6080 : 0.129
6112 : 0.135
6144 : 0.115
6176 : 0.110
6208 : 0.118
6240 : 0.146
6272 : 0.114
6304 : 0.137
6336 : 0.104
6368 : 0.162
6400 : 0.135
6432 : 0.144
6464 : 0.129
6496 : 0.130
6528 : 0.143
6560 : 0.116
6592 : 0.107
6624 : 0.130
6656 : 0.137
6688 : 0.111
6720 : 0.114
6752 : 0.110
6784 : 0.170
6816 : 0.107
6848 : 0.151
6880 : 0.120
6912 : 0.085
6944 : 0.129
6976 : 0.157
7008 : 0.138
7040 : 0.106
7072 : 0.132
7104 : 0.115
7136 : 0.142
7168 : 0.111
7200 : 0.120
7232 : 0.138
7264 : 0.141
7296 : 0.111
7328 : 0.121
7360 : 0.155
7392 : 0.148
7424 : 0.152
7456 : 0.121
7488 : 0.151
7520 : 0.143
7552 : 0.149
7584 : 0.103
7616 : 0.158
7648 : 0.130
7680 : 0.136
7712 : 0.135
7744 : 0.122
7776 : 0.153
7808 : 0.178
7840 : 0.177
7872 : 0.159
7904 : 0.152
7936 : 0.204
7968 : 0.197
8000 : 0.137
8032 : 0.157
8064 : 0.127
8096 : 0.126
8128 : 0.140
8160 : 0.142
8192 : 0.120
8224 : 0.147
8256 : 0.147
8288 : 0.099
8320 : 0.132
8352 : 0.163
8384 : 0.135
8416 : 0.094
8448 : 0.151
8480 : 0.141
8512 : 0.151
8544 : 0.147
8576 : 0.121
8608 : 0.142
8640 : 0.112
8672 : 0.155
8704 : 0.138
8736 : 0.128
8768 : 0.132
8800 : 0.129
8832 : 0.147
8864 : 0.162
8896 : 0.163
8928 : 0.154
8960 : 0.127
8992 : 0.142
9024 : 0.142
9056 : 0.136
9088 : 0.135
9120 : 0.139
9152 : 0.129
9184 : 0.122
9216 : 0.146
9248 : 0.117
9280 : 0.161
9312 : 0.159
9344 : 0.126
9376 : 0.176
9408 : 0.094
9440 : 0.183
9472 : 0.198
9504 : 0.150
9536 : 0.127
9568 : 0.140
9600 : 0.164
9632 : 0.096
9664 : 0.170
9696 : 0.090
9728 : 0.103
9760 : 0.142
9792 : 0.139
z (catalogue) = 1.81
